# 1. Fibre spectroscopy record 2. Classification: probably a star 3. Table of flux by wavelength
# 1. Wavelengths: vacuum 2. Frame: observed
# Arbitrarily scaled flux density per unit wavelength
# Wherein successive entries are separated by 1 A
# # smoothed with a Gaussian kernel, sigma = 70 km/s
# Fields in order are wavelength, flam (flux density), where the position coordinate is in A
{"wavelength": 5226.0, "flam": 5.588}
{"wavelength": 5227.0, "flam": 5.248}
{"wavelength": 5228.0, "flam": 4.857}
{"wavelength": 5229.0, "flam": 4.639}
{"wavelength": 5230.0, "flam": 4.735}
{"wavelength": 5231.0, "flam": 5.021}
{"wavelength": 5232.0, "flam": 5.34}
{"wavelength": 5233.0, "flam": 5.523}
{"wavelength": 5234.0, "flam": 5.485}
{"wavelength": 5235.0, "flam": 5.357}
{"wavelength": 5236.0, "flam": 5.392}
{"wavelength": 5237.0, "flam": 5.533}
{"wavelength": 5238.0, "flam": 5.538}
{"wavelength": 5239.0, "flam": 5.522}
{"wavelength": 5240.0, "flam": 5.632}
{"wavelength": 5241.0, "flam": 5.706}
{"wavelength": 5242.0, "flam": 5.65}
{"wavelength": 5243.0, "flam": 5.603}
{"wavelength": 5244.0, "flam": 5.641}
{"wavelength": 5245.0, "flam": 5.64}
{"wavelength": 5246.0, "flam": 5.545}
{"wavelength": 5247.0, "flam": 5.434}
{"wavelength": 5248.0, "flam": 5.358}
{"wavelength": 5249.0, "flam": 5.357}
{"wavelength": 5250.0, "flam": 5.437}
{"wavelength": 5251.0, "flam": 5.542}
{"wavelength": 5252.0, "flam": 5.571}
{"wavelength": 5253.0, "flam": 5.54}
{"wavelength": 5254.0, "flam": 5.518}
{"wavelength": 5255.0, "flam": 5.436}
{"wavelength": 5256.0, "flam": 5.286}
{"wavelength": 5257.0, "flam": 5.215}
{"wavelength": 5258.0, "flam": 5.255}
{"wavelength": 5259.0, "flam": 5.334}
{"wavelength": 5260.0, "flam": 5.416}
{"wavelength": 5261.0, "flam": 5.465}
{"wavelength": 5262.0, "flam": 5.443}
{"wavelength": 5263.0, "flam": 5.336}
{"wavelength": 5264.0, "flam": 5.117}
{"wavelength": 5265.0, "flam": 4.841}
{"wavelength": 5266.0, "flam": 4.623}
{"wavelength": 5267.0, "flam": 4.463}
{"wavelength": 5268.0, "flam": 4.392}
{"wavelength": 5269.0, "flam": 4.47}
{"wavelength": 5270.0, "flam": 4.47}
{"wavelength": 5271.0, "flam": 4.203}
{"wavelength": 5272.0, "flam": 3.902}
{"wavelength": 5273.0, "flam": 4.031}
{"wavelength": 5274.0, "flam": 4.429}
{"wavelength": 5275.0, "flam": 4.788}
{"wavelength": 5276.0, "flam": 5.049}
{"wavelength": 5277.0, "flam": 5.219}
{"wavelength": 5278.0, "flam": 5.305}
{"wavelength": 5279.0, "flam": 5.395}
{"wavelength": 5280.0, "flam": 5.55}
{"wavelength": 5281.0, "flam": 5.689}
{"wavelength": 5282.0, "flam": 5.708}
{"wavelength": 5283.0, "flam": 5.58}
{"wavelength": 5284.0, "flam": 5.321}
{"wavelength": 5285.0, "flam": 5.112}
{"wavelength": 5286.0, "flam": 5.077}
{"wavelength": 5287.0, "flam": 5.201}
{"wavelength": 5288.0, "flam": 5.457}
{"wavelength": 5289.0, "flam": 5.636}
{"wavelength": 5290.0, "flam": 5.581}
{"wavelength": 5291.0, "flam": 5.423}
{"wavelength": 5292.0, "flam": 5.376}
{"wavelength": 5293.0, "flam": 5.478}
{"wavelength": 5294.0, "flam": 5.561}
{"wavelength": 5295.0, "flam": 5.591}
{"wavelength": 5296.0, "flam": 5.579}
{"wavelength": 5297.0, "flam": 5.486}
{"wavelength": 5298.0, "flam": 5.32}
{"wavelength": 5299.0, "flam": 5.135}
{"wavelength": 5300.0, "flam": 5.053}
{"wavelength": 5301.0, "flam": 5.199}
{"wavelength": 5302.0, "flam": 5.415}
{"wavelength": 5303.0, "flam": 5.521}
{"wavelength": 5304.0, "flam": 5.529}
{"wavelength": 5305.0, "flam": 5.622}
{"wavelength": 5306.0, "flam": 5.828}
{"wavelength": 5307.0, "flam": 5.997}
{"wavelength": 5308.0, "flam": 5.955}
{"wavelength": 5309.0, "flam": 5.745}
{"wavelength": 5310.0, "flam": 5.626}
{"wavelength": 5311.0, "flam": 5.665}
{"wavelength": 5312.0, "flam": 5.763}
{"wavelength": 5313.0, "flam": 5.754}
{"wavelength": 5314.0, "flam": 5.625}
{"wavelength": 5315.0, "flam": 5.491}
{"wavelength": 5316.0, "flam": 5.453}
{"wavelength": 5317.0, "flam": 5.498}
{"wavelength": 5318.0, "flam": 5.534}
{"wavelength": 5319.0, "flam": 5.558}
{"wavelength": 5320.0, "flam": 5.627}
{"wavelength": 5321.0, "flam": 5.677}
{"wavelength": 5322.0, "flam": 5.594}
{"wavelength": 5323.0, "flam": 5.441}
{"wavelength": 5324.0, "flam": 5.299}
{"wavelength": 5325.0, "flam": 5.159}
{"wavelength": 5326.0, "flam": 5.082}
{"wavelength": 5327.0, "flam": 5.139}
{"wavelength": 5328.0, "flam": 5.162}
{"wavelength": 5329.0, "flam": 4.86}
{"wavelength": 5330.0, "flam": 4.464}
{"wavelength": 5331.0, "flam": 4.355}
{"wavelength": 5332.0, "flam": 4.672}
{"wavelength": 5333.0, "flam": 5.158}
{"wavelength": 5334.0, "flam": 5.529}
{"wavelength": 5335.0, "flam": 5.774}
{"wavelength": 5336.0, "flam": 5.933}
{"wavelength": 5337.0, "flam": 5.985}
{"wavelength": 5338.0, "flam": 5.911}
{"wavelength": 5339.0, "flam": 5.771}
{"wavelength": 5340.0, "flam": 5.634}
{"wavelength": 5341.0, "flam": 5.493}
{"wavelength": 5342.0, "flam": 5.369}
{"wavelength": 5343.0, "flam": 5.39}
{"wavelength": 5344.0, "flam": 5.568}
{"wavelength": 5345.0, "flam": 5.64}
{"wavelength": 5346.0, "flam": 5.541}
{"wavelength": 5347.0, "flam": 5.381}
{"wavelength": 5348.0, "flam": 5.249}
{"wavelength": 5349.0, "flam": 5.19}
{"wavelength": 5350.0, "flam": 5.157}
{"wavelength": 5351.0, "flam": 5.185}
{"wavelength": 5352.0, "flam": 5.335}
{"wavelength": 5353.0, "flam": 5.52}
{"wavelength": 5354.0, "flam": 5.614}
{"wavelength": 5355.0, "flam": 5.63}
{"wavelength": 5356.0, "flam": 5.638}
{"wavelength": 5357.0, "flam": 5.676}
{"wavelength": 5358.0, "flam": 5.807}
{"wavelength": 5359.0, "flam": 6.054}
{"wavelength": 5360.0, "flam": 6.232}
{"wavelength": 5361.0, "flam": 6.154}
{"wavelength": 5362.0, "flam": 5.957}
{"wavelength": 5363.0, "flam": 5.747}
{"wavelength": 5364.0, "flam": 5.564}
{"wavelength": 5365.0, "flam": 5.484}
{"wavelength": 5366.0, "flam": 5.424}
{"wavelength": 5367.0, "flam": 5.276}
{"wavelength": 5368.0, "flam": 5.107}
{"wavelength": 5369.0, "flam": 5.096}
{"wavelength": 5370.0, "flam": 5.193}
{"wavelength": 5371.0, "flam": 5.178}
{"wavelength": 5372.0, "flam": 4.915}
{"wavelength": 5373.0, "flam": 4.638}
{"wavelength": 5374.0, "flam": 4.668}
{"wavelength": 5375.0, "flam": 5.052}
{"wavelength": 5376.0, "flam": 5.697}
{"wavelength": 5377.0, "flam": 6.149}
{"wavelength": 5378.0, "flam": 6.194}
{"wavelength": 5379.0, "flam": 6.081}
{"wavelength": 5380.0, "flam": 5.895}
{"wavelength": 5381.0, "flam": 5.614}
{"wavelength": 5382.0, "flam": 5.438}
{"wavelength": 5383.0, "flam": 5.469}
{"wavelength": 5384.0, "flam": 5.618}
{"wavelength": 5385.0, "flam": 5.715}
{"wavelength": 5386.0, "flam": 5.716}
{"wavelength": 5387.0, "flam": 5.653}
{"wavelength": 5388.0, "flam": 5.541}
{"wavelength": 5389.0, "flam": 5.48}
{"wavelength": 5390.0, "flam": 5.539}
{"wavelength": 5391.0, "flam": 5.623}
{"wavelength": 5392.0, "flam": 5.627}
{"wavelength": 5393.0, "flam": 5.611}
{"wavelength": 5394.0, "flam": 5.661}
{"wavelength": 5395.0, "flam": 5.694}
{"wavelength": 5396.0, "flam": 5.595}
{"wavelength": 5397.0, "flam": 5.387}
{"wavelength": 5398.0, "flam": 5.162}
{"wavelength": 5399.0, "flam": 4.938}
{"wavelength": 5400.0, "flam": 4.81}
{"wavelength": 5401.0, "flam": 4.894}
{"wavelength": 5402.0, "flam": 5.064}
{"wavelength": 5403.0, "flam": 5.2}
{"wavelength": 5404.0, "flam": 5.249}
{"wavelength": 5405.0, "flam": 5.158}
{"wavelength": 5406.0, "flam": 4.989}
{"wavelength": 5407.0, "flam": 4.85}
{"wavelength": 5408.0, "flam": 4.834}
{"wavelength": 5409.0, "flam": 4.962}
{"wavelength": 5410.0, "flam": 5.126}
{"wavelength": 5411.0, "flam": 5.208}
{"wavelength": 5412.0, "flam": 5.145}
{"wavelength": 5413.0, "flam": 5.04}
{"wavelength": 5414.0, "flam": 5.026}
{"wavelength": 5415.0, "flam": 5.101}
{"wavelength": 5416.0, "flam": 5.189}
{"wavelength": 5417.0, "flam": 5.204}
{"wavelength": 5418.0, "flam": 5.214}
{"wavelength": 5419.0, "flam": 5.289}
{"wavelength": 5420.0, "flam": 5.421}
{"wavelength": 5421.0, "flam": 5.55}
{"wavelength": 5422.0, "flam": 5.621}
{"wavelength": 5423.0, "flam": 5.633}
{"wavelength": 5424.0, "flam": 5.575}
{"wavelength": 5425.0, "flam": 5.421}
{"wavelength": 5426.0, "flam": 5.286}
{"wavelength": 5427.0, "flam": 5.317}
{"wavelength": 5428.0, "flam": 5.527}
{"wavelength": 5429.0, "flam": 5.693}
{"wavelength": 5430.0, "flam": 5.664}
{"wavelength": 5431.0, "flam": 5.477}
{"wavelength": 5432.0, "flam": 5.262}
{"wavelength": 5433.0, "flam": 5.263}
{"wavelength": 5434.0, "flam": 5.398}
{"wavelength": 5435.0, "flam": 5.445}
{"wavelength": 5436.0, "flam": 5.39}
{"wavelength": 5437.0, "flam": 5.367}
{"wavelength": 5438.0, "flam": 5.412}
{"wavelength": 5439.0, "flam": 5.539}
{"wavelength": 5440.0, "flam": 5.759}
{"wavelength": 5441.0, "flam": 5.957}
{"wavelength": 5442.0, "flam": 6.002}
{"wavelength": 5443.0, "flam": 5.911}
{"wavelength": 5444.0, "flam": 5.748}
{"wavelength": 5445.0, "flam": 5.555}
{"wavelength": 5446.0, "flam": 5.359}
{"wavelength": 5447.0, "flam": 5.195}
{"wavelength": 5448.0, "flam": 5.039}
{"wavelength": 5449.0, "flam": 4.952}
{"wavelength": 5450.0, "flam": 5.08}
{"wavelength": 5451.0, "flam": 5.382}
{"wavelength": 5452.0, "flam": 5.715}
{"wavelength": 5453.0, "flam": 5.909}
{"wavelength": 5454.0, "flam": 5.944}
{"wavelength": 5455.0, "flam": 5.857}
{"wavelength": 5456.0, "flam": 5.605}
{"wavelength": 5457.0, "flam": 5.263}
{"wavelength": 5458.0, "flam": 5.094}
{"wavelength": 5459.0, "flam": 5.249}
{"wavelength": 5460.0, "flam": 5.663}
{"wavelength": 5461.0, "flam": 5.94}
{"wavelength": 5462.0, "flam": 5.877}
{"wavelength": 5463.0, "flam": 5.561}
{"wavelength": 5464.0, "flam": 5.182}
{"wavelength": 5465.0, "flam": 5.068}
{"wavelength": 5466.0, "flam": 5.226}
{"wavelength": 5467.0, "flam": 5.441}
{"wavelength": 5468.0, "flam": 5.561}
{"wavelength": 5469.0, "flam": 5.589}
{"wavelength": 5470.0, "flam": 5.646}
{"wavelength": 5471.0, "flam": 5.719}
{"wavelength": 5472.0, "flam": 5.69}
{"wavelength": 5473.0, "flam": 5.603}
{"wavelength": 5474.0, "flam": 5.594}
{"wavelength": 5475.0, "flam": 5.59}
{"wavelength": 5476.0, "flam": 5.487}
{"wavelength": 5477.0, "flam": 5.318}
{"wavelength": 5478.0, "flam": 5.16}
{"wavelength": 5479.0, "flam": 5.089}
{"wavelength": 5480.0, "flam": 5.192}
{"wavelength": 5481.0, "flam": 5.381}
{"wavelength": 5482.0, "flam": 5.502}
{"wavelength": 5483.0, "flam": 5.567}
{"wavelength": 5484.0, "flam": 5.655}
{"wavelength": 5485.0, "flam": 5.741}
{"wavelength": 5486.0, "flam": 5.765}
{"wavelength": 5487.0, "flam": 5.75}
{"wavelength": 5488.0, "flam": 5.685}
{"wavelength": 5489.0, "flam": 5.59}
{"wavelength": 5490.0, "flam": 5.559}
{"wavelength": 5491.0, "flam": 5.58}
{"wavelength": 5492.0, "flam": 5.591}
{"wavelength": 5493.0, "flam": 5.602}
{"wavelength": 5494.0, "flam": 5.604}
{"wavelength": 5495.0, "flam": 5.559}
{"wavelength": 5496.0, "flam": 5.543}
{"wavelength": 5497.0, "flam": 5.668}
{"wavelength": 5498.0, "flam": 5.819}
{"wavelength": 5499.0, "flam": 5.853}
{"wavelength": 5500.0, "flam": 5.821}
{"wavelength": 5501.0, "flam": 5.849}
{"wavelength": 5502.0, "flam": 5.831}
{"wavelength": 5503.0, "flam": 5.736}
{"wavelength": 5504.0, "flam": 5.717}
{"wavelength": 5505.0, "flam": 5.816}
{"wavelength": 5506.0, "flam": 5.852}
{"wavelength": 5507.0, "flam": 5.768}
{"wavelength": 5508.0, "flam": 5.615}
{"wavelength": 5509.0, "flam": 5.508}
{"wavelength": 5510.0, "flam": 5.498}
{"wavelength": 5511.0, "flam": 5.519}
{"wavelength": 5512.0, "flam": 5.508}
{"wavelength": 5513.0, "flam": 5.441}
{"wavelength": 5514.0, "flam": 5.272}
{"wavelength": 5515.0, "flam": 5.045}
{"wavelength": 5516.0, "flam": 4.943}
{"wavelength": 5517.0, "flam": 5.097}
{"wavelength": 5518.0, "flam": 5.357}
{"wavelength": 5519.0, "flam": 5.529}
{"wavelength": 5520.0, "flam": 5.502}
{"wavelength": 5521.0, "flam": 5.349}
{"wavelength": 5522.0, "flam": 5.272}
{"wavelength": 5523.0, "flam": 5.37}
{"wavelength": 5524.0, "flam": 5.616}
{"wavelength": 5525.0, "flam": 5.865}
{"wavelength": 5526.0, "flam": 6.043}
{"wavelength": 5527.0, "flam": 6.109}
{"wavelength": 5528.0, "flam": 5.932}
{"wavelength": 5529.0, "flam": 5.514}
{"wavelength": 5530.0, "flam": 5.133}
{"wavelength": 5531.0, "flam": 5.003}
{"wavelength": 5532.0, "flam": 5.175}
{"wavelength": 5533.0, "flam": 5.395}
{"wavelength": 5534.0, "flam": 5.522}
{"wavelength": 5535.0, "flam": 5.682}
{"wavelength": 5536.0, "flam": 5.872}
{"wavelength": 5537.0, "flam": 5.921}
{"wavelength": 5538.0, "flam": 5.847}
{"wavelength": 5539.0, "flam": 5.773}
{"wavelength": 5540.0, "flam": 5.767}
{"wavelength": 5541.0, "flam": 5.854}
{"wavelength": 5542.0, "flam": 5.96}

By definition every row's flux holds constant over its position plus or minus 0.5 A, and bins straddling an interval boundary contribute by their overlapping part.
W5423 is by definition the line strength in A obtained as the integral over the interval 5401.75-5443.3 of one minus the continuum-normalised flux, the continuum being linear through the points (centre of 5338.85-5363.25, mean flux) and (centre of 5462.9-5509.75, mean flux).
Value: 1.75 A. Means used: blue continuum 5.59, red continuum 5.58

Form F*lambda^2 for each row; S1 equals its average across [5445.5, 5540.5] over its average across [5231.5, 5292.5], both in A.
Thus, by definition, 1.15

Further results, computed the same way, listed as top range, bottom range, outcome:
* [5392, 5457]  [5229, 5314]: 1.07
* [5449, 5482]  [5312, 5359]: 1.06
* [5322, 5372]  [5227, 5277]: 1.09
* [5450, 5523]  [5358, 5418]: 1.07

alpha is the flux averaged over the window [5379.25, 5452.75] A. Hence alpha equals 5.39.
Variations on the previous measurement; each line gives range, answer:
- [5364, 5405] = 5.41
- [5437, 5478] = 5.53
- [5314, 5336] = 5.29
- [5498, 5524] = 5.53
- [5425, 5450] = 5.47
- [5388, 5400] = 5.46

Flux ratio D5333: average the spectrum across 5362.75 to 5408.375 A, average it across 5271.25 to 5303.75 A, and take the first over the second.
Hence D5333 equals 1.02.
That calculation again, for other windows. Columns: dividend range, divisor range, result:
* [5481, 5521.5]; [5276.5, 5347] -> 1.02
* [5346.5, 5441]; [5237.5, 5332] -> 1.02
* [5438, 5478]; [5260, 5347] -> 1.04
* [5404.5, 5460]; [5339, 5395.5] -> 0.97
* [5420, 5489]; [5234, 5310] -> 1.04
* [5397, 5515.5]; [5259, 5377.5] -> 1.02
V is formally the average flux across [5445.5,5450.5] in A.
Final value 5.12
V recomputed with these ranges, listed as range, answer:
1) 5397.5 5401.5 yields 4.95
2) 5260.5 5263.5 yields 5.41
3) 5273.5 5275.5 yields 4.61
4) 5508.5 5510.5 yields 5.5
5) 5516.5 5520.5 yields 5.37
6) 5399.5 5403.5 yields 4.99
